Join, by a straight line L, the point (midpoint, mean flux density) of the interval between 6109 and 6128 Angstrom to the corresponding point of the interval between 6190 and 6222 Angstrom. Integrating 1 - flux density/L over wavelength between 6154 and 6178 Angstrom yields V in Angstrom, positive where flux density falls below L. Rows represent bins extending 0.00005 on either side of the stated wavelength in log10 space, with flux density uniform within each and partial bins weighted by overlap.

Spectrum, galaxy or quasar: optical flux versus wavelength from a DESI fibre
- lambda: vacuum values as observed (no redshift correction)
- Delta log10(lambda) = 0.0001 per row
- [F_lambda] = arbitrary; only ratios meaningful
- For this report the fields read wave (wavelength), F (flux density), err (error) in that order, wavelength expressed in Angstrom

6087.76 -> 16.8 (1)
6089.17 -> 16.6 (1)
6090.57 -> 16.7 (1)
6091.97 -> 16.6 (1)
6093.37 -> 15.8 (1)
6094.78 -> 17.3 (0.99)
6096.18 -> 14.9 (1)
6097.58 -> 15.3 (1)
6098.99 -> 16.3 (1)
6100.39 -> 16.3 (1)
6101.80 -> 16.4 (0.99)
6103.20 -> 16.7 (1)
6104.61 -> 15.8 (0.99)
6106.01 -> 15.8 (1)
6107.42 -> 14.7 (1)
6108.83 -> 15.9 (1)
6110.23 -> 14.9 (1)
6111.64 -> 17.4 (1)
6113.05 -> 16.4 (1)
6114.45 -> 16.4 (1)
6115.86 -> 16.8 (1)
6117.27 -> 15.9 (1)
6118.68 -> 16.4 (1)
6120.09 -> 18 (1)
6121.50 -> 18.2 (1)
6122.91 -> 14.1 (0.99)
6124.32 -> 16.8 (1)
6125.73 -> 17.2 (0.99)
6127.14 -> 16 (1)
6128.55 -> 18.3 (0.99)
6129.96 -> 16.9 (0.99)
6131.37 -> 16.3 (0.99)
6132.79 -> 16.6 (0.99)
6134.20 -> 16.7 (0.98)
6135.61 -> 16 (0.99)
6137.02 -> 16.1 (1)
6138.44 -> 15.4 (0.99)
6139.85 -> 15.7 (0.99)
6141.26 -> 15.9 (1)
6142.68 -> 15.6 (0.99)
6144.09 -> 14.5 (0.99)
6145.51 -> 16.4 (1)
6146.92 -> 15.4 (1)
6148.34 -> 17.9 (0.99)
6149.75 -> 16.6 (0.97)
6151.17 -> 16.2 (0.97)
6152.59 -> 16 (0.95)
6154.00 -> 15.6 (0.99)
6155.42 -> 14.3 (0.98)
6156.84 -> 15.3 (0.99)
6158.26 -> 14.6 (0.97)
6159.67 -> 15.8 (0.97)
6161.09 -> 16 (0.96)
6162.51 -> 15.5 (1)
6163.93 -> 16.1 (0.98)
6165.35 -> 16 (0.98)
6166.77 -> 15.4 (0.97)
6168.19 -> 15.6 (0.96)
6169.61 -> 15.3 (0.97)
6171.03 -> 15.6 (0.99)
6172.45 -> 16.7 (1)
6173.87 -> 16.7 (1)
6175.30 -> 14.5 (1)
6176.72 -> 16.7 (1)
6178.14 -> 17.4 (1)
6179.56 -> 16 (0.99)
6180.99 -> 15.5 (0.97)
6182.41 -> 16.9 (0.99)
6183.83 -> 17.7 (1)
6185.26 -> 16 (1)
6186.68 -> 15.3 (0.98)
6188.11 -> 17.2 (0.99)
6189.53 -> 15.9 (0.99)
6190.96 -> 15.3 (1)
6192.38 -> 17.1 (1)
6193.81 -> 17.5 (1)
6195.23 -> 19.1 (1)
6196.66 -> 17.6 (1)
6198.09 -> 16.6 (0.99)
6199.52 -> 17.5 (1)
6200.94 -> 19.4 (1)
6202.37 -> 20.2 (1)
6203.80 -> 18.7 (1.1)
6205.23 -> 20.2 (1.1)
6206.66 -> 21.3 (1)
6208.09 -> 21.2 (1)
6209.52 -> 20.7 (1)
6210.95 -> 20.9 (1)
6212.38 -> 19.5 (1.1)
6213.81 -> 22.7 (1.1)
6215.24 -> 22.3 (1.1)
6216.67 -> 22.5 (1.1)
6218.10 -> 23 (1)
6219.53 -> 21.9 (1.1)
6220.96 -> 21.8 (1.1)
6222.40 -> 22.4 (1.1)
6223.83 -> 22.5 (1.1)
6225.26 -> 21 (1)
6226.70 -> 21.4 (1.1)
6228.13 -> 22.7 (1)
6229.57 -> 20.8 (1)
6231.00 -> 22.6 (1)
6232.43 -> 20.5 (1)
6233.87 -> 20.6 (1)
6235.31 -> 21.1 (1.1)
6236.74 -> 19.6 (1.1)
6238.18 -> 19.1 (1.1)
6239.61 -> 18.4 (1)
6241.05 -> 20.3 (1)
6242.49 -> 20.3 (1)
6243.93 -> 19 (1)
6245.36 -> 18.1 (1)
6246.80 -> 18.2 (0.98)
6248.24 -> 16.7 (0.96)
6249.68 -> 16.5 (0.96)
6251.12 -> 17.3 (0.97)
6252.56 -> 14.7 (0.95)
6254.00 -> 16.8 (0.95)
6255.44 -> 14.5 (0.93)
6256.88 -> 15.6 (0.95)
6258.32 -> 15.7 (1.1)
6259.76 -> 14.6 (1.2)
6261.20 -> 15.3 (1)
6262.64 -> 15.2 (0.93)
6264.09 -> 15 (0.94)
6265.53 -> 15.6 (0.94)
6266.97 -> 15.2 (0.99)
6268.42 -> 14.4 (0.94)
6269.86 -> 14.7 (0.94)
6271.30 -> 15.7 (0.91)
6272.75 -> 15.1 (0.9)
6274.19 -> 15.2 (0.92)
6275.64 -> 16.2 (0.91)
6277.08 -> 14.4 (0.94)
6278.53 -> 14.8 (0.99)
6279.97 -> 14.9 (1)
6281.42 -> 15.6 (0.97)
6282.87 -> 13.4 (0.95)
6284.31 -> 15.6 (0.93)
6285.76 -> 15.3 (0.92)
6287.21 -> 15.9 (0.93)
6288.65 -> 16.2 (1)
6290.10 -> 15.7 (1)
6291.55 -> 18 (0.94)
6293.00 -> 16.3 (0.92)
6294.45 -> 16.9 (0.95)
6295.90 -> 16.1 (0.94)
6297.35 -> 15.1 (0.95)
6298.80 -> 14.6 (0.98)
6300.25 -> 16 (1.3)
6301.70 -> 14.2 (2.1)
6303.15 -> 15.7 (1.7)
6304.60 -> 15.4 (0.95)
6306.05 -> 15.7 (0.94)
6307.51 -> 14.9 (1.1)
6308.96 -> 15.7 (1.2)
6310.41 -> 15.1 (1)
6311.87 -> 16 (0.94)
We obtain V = 3.5 Angstrom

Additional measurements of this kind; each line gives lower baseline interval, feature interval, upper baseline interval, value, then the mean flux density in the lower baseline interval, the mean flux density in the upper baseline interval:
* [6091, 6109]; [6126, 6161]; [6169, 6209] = 1.3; 16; 17.3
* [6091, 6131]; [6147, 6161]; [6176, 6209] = 1.0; 16.3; 17.7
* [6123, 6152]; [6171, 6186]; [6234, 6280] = 0.0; 16.3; 16.6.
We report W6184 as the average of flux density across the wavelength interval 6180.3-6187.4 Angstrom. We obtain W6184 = 16.3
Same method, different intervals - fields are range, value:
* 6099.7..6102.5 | 16.3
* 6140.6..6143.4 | 15.7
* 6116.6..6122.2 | 17.1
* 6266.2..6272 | 15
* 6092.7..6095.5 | 16.5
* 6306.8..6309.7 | 15.3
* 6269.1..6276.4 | 15.4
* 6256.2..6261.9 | 15.3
